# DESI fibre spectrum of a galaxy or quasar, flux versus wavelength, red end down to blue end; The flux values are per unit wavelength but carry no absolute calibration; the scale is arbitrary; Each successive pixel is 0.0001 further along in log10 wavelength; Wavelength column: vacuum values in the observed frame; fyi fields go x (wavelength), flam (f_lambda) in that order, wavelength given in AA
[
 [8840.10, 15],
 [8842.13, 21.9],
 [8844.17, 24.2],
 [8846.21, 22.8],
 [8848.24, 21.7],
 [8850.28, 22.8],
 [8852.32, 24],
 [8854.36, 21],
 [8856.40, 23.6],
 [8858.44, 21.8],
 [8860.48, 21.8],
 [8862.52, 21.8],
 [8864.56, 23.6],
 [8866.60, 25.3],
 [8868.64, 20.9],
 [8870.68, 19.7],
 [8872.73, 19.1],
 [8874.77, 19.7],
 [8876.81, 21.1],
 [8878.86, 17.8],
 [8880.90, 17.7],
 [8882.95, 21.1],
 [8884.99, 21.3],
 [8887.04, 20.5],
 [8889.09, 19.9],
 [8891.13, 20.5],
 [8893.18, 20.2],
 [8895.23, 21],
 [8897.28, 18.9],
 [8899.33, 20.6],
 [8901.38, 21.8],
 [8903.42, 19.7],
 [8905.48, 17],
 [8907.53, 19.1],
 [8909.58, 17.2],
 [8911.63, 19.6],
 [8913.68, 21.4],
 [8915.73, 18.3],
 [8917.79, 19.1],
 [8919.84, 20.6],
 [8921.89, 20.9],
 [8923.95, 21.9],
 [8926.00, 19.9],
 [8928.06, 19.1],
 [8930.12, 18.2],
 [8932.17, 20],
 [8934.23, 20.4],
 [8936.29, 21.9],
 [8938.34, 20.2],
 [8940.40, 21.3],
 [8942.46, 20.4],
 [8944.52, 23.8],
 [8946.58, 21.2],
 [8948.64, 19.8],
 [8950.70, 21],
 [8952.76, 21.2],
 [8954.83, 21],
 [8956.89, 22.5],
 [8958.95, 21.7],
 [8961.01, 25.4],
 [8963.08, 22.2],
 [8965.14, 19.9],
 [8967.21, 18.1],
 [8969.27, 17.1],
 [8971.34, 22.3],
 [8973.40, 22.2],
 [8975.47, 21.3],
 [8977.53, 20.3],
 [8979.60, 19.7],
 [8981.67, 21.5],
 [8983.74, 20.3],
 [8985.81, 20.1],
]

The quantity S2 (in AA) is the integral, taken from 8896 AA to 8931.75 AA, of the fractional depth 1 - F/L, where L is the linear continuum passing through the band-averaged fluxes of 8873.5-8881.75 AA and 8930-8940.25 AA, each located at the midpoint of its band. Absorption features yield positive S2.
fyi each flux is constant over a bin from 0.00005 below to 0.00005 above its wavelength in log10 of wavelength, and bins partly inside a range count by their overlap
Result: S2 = 0.57 AA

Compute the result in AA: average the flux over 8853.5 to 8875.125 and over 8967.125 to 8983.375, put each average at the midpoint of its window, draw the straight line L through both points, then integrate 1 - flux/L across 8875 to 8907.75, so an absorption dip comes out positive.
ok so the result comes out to 2.3 AA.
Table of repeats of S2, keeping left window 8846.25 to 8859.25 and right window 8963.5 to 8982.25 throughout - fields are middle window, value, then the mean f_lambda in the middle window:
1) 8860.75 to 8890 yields 1.8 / 20.7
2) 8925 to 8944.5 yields 0.6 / 20.3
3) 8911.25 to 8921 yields 0.7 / 19.8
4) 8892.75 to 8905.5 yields 0.9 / 20.1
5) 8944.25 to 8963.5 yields -1.2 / 21.9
